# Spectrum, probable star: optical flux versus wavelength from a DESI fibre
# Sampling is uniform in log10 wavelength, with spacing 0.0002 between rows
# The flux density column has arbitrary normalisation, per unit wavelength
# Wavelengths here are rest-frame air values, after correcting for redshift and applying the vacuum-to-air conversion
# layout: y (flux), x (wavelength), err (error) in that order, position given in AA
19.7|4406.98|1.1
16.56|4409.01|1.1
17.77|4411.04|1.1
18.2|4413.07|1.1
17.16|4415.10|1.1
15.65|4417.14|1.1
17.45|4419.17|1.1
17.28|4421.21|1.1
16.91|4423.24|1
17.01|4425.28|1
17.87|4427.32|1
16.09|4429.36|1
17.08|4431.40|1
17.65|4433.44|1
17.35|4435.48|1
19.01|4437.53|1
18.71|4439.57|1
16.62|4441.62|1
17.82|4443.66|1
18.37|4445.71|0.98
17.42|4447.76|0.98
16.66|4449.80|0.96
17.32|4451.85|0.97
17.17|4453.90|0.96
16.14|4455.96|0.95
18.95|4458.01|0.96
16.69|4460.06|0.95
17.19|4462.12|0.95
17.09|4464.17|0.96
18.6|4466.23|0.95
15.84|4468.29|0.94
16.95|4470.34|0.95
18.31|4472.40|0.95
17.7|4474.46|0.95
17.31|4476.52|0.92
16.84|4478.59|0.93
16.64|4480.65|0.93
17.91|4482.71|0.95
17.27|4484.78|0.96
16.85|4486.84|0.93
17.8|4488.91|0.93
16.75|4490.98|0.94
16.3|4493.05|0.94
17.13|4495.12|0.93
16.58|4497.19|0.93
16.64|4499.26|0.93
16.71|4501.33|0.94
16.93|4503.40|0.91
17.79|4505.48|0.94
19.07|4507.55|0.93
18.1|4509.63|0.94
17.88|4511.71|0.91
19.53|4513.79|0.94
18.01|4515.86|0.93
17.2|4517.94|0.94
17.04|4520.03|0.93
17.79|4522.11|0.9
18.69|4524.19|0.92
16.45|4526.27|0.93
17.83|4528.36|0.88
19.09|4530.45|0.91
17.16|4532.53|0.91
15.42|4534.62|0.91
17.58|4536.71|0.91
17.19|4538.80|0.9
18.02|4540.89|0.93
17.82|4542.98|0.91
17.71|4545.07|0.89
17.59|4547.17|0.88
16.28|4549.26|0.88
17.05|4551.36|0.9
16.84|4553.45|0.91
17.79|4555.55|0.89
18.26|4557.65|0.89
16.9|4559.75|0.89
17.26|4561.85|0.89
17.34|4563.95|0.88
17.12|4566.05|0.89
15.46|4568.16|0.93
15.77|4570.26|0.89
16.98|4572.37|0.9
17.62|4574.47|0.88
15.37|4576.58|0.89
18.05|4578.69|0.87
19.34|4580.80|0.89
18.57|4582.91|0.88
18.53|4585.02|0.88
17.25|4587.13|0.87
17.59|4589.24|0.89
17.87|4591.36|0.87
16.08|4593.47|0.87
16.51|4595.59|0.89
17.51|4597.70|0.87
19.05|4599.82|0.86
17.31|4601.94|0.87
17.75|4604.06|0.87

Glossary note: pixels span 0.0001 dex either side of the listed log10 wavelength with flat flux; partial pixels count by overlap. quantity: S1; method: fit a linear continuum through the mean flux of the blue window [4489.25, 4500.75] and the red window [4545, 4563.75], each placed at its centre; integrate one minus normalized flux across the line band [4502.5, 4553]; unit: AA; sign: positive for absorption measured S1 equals -1.7 AA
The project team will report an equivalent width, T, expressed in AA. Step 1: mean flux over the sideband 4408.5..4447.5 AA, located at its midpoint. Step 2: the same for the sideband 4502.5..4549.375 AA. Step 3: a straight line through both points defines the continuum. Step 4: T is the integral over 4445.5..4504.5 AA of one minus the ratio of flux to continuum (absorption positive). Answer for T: 1.3 AA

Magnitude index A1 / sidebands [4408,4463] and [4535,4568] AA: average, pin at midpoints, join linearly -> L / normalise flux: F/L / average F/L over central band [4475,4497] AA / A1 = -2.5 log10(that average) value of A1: 0.016 mag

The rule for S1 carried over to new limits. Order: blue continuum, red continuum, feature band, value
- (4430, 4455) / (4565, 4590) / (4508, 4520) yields -0.5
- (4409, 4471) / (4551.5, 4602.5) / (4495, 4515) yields -0.4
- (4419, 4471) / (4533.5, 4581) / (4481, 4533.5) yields -0.9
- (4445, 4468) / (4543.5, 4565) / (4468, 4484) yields 0.1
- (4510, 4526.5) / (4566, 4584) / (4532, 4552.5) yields 0.5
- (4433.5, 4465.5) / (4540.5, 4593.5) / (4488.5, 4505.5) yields 0.6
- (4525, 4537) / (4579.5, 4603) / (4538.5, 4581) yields 0.8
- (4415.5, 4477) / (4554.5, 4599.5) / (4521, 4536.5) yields -0.1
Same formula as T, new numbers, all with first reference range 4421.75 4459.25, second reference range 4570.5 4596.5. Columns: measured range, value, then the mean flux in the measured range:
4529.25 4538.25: 0.1 AA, 17.3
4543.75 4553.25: 0.2 AA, 17.2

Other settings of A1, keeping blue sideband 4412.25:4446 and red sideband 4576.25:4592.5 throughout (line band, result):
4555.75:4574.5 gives 0.06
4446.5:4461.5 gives 0.02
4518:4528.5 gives 0.01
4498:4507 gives 0.03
